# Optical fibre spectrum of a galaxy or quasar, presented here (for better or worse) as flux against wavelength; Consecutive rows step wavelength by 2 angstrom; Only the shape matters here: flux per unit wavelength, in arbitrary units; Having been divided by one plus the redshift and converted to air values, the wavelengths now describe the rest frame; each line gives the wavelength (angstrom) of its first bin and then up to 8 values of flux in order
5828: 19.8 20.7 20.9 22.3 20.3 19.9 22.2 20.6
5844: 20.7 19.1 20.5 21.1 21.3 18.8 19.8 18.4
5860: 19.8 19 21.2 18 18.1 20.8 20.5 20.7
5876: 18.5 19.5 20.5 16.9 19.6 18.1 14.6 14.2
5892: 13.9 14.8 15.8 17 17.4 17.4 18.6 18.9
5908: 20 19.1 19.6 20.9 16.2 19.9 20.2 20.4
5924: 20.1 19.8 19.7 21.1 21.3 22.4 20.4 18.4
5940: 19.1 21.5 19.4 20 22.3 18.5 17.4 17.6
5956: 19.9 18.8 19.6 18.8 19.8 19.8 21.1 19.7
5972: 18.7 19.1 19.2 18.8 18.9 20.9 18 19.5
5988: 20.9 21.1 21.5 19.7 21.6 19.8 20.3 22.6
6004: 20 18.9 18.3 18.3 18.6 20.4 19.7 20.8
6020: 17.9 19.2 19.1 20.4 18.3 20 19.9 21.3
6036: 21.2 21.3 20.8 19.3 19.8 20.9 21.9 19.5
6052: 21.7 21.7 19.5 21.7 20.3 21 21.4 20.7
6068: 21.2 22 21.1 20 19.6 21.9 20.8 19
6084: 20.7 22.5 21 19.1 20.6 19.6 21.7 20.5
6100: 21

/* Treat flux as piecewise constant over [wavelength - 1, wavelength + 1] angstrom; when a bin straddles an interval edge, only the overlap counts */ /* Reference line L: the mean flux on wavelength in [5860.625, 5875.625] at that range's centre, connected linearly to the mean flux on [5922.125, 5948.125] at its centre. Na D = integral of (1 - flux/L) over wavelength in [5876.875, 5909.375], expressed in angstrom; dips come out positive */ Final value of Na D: 4.2 angstrom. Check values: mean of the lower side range 19.7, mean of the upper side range 20.4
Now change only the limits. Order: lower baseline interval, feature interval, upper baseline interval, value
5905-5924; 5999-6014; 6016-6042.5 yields 0.2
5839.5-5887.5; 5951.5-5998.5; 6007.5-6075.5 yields 1.0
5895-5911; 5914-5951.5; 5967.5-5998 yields -2.6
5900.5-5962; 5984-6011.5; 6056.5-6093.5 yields 0.1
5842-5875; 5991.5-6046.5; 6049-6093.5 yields 1.5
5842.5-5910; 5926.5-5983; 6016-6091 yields -0.8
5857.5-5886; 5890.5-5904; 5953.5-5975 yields 2.2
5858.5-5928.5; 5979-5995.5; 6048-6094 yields -0.3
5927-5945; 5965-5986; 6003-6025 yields 0.4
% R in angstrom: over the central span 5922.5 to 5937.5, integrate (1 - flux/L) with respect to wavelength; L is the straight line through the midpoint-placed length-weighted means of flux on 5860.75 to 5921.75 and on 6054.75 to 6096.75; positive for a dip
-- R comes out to -1.38 angstrom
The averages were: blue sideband 18.4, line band 20.6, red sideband 20.7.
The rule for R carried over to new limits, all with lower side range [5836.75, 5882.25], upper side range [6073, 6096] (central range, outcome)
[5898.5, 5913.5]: 1.0 angstrom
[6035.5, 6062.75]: -0.5 angstrom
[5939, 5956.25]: 0.5 angstrom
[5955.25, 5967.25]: 0.4 angstrom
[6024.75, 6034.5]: 0.2 angstrom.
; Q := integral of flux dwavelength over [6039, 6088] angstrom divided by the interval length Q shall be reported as 20.8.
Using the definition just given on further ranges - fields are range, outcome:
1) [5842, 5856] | 20.2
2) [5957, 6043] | 19.8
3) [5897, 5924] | 18.9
